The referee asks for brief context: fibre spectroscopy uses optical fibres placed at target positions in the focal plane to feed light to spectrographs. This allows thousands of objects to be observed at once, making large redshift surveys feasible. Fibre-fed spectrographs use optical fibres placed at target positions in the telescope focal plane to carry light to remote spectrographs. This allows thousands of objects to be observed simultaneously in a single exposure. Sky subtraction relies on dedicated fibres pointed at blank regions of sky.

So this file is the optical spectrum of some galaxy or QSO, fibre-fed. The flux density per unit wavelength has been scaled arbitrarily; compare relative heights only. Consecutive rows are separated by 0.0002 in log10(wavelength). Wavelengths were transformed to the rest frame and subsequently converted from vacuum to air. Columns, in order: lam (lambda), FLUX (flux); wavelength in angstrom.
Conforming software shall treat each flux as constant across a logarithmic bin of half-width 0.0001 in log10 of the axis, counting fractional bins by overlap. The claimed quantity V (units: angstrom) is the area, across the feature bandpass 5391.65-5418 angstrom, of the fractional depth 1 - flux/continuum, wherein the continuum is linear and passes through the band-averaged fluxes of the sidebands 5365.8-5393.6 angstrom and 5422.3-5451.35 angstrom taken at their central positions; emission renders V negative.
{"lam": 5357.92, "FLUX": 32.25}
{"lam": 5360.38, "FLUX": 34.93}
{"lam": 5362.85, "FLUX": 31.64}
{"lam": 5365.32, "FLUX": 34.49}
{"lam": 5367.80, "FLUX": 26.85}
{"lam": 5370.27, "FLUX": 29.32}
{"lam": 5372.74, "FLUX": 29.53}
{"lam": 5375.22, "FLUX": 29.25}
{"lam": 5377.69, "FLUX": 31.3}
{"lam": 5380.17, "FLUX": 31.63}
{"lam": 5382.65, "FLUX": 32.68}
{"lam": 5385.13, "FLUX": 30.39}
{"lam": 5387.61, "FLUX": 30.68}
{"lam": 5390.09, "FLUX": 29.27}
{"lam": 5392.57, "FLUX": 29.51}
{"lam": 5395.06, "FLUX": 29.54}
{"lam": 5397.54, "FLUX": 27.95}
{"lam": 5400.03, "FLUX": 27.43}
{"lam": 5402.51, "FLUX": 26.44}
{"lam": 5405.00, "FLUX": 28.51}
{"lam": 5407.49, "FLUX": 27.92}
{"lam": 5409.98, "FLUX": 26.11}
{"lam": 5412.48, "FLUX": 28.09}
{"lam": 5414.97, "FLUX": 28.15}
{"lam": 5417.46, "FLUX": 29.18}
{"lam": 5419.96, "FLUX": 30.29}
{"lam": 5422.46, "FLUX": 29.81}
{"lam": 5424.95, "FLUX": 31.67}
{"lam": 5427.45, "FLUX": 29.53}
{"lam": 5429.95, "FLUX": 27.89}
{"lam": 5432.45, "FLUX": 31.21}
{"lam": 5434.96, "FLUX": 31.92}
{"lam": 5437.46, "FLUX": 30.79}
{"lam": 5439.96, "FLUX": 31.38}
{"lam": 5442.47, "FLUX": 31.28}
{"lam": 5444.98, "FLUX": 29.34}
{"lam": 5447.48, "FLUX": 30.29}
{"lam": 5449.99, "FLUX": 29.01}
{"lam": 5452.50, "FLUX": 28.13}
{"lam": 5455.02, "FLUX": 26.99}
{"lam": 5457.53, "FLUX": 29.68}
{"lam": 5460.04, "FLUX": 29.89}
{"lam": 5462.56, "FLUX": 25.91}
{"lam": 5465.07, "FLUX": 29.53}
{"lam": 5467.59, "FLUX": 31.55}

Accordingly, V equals 1.9 angstrom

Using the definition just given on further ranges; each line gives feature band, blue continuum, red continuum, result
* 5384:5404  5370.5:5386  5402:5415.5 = 0.1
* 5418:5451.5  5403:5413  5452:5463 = -2.9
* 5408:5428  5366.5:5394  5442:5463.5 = 0.3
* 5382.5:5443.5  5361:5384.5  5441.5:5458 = 1.1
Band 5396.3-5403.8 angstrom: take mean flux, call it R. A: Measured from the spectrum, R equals 27.3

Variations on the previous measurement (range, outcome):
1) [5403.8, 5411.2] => 27.5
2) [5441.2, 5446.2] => 30.3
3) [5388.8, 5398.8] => 29.1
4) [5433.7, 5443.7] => 31.3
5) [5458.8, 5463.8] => 27.9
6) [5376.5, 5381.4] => 31.4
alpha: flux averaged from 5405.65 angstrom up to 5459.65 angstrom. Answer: 29.5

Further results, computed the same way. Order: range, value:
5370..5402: 29.8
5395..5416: 27.7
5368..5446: 29.6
